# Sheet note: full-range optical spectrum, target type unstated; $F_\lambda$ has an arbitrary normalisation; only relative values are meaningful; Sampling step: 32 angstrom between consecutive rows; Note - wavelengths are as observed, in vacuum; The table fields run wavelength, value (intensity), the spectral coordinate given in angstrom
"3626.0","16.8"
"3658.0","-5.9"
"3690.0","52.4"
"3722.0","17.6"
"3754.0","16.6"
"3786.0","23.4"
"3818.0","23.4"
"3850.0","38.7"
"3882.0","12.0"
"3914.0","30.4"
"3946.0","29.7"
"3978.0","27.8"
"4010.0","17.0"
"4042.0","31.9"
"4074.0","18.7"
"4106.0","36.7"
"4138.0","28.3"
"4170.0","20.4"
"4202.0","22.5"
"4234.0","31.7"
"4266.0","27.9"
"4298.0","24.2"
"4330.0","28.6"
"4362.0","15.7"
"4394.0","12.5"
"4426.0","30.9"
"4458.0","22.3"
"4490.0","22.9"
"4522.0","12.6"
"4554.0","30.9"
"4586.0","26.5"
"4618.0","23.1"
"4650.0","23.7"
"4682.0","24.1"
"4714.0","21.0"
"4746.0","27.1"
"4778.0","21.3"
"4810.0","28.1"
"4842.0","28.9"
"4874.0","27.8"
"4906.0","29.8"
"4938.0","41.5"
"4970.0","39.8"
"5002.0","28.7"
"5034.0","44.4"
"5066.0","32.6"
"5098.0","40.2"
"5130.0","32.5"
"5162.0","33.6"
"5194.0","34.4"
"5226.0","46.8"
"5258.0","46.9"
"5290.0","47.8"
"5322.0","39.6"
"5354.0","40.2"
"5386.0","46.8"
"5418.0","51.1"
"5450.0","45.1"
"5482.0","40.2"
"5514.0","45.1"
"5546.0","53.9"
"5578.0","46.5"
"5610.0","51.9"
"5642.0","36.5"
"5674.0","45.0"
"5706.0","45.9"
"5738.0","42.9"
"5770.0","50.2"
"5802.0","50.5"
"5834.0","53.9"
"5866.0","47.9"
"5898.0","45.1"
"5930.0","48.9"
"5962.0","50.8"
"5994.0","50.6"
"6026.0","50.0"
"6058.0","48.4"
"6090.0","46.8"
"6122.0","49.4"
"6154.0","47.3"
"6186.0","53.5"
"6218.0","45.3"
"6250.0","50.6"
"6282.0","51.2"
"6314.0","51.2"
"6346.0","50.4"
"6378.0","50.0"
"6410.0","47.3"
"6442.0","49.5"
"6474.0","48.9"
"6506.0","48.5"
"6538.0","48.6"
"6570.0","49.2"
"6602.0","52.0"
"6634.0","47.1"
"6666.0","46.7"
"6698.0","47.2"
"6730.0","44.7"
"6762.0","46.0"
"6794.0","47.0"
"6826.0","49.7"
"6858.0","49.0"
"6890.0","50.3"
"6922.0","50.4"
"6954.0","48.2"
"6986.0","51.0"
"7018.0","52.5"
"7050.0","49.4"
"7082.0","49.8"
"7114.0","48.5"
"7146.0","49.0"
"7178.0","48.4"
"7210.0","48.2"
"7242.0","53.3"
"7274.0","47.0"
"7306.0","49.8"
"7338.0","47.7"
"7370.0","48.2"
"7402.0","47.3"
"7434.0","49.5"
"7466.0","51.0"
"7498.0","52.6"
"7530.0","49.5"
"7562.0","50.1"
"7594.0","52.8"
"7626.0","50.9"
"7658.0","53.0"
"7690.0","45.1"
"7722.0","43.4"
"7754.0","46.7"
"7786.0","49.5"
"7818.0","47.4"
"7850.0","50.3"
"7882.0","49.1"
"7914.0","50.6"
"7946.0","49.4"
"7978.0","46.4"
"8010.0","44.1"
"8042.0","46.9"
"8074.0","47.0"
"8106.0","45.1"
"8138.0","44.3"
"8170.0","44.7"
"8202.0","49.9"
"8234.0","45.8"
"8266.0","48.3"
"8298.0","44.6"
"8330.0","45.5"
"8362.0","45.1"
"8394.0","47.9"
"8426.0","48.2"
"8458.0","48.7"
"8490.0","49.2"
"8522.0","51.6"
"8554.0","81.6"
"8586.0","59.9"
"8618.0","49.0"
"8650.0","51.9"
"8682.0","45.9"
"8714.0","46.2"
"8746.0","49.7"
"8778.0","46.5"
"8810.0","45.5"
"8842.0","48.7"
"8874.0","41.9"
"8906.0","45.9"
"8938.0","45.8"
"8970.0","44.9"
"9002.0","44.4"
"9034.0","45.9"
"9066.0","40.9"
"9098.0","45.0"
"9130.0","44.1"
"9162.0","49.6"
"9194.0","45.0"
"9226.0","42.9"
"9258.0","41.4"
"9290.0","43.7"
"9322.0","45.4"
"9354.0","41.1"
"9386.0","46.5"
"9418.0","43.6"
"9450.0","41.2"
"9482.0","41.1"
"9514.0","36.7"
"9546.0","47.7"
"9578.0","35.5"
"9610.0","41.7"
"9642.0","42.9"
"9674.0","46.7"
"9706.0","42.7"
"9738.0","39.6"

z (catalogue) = 0.303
